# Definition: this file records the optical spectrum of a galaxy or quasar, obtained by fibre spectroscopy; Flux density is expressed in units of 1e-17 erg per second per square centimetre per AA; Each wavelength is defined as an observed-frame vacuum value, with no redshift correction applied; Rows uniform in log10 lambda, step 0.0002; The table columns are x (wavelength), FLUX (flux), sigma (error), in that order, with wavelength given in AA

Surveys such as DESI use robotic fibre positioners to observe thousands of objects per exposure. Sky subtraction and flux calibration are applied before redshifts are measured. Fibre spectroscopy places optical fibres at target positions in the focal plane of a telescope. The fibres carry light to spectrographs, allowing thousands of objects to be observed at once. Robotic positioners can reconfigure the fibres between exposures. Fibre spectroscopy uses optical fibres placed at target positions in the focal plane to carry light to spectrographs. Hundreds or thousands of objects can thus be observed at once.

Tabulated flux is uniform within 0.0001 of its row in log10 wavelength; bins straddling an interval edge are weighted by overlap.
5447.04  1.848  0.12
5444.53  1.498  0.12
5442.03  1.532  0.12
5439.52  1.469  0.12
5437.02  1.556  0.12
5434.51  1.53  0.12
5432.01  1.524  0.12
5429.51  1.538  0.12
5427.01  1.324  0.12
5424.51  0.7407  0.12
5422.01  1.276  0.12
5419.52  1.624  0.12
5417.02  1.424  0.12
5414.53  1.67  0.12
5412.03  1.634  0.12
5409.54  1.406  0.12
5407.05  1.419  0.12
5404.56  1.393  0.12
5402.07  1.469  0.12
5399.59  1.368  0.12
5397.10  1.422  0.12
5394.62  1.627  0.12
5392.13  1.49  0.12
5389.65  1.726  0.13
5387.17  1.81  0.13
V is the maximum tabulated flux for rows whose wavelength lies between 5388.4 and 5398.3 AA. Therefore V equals 1.726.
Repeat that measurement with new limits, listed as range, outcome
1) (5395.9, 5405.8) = 1.469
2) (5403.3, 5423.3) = 1.67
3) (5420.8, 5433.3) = 1.538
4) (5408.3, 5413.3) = 1.634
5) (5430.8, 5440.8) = 1.556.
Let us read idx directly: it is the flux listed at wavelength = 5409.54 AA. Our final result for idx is 1.406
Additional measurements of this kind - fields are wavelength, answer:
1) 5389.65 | 1.726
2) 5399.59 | 1.368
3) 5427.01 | 1.324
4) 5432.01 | 1.524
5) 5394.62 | 1.627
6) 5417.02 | 1.424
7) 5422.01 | 1.276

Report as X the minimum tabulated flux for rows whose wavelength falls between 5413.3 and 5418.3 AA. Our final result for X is 1.424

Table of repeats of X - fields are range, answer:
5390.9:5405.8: 1.368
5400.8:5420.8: 1.393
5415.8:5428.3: 0.7407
